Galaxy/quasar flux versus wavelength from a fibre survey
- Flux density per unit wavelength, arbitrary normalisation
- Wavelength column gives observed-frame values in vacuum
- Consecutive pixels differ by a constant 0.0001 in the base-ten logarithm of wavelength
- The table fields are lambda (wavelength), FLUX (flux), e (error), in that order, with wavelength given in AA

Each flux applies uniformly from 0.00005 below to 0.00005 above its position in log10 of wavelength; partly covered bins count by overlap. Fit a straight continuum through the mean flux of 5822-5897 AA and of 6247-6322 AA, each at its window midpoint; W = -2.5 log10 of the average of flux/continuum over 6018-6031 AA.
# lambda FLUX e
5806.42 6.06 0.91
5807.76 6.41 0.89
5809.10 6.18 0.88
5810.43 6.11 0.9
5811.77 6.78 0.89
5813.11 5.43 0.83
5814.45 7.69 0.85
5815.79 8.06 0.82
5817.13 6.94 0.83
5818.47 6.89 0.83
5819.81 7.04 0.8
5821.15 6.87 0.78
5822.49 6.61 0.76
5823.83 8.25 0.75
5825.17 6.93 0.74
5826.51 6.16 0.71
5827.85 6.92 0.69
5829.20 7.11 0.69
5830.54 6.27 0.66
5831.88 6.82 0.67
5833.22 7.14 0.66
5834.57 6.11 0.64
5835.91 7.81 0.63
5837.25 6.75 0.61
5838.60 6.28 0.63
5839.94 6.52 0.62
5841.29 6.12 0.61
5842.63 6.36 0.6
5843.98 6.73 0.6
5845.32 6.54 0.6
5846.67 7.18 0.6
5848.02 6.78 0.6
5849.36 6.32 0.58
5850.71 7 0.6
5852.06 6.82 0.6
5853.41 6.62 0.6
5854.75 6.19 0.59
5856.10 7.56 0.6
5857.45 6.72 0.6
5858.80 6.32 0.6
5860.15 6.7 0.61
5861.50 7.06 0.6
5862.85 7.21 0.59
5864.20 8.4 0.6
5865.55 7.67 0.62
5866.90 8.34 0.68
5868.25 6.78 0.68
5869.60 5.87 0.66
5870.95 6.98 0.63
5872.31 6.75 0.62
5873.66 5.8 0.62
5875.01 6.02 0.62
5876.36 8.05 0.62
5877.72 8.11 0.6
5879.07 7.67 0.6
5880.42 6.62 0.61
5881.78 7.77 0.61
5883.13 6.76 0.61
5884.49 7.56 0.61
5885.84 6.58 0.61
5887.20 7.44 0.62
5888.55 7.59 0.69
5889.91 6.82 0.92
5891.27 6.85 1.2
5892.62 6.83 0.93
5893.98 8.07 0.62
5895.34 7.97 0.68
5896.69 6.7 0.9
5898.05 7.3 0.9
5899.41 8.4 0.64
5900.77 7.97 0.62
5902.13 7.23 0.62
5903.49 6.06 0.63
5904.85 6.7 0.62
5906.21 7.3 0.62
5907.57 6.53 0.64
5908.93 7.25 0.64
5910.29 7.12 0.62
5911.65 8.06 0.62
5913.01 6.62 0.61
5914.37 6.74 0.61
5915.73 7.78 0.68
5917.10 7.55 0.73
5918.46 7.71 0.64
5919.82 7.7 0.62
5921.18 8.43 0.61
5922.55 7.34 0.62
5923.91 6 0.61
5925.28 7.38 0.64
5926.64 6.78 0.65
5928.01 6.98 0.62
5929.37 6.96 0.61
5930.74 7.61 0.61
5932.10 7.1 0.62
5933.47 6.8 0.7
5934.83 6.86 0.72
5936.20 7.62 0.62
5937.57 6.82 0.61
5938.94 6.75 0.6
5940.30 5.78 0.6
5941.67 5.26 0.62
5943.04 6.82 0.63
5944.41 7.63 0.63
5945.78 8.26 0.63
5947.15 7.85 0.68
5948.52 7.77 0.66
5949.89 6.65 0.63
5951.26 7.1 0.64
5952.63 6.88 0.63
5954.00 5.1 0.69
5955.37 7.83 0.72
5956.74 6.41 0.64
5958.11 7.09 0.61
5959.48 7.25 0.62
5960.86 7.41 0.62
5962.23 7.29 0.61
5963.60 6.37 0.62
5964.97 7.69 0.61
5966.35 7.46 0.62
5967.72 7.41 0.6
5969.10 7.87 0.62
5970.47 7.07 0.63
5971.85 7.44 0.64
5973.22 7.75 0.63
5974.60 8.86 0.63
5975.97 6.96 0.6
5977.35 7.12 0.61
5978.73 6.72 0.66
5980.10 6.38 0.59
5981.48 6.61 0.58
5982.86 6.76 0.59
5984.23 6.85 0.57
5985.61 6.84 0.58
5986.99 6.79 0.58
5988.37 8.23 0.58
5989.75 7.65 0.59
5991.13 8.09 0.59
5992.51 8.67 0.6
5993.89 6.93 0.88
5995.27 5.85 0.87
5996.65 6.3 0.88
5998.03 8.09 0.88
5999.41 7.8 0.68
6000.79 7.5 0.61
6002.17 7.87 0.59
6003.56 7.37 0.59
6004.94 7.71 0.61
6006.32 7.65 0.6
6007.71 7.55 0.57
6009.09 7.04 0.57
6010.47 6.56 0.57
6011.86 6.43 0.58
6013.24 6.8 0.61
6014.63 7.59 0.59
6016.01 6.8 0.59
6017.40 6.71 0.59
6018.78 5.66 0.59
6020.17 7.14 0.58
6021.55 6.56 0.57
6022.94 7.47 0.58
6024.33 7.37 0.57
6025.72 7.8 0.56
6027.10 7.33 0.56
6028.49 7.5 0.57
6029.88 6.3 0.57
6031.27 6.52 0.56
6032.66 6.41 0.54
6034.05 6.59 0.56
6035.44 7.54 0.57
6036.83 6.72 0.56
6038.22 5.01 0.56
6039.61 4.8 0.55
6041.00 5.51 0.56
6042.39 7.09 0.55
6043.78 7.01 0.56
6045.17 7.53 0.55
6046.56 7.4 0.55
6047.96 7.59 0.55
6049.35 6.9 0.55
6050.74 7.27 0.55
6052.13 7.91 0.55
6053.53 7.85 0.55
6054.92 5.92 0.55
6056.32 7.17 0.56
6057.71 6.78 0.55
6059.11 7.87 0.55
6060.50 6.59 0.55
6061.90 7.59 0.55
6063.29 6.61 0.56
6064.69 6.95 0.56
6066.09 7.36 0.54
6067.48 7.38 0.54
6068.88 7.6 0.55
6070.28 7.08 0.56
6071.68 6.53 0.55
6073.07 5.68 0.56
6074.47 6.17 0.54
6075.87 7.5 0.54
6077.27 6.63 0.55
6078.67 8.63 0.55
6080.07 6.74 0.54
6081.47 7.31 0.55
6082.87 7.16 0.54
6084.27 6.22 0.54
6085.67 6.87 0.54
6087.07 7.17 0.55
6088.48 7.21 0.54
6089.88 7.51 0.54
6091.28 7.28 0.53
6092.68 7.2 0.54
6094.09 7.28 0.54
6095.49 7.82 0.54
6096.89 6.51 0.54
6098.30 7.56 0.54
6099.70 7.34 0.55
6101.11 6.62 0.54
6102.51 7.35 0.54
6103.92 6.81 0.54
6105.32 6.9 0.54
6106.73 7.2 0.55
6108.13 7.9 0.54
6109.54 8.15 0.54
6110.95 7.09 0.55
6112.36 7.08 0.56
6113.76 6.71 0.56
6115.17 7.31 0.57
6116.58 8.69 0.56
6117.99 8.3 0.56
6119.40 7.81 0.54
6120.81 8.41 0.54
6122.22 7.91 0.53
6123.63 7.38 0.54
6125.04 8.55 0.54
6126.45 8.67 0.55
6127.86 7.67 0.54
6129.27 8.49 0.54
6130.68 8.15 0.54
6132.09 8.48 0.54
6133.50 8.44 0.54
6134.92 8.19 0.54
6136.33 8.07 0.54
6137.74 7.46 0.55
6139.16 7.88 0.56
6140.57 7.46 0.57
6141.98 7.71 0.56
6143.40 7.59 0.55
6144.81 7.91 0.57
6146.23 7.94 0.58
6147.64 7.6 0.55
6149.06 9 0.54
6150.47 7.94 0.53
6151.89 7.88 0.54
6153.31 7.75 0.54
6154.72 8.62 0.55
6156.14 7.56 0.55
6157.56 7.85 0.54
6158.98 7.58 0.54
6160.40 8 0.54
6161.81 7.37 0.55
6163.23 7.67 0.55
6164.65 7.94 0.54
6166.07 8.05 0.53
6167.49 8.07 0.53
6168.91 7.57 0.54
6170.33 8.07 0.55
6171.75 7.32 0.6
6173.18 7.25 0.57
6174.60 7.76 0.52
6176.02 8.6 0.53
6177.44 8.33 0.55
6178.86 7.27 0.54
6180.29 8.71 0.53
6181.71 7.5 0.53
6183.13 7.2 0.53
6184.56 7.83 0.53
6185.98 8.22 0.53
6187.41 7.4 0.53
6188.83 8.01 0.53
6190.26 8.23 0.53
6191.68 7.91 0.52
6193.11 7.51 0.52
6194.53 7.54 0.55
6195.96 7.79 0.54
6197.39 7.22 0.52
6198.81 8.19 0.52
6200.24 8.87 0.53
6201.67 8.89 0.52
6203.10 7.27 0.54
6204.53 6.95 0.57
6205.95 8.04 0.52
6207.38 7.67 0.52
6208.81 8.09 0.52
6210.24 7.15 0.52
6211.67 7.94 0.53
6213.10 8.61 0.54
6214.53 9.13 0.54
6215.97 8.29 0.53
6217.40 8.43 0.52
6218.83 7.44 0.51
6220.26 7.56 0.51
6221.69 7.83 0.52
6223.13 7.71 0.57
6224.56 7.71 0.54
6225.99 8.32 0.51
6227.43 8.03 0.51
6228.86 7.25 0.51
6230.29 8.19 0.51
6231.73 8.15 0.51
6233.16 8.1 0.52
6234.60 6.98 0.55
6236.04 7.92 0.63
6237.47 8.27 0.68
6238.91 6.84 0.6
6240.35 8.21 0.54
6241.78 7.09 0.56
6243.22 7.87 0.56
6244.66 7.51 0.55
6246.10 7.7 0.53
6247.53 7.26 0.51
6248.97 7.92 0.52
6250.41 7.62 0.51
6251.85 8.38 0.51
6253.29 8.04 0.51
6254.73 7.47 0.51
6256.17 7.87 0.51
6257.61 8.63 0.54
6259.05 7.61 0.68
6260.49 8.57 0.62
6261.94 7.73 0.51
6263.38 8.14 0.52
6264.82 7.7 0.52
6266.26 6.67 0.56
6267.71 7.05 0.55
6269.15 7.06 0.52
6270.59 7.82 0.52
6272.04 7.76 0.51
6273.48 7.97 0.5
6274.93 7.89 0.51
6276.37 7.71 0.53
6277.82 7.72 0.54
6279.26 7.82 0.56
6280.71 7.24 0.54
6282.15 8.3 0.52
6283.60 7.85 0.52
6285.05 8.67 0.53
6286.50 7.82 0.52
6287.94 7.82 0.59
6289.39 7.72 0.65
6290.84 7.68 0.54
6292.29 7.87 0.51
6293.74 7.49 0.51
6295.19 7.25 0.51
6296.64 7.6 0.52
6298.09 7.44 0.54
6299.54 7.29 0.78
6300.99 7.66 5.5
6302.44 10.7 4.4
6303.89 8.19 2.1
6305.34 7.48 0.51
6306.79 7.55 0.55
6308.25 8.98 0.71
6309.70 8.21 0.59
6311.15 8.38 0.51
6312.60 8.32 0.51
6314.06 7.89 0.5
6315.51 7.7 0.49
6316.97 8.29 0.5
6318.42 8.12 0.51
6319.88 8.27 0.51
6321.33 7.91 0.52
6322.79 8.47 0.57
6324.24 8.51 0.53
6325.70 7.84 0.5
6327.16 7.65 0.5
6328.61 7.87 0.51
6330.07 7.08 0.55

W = 0.05 mag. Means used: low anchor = 6.97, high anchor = 7.89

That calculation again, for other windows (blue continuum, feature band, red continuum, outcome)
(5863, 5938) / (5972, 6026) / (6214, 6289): 0.03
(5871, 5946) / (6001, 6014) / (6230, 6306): 0.01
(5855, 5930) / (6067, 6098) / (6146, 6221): 0.09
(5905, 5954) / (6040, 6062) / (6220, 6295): 0.04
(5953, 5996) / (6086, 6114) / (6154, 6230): 0.05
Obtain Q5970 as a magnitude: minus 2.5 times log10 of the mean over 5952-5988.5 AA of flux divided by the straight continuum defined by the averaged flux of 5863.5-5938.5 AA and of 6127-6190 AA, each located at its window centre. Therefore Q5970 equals 0.043 mag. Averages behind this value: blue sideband 7.21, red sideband 7.9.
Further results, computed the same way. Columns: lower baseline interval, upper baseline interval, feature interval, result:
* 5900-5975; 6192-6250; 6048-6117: 0.051 mag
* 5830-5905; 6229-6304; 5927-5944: 0.053 mag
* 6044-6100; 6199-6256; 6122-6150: -0.083 mag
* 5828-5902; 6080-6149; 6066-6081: 0.072 mag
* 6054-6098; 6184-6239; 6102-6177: -0.055 mag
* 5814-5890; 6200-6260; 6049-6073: 0.054 mag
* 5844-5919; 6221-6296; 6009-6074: 0.076 mag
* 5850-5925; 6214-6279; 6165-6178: -0.031 mag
